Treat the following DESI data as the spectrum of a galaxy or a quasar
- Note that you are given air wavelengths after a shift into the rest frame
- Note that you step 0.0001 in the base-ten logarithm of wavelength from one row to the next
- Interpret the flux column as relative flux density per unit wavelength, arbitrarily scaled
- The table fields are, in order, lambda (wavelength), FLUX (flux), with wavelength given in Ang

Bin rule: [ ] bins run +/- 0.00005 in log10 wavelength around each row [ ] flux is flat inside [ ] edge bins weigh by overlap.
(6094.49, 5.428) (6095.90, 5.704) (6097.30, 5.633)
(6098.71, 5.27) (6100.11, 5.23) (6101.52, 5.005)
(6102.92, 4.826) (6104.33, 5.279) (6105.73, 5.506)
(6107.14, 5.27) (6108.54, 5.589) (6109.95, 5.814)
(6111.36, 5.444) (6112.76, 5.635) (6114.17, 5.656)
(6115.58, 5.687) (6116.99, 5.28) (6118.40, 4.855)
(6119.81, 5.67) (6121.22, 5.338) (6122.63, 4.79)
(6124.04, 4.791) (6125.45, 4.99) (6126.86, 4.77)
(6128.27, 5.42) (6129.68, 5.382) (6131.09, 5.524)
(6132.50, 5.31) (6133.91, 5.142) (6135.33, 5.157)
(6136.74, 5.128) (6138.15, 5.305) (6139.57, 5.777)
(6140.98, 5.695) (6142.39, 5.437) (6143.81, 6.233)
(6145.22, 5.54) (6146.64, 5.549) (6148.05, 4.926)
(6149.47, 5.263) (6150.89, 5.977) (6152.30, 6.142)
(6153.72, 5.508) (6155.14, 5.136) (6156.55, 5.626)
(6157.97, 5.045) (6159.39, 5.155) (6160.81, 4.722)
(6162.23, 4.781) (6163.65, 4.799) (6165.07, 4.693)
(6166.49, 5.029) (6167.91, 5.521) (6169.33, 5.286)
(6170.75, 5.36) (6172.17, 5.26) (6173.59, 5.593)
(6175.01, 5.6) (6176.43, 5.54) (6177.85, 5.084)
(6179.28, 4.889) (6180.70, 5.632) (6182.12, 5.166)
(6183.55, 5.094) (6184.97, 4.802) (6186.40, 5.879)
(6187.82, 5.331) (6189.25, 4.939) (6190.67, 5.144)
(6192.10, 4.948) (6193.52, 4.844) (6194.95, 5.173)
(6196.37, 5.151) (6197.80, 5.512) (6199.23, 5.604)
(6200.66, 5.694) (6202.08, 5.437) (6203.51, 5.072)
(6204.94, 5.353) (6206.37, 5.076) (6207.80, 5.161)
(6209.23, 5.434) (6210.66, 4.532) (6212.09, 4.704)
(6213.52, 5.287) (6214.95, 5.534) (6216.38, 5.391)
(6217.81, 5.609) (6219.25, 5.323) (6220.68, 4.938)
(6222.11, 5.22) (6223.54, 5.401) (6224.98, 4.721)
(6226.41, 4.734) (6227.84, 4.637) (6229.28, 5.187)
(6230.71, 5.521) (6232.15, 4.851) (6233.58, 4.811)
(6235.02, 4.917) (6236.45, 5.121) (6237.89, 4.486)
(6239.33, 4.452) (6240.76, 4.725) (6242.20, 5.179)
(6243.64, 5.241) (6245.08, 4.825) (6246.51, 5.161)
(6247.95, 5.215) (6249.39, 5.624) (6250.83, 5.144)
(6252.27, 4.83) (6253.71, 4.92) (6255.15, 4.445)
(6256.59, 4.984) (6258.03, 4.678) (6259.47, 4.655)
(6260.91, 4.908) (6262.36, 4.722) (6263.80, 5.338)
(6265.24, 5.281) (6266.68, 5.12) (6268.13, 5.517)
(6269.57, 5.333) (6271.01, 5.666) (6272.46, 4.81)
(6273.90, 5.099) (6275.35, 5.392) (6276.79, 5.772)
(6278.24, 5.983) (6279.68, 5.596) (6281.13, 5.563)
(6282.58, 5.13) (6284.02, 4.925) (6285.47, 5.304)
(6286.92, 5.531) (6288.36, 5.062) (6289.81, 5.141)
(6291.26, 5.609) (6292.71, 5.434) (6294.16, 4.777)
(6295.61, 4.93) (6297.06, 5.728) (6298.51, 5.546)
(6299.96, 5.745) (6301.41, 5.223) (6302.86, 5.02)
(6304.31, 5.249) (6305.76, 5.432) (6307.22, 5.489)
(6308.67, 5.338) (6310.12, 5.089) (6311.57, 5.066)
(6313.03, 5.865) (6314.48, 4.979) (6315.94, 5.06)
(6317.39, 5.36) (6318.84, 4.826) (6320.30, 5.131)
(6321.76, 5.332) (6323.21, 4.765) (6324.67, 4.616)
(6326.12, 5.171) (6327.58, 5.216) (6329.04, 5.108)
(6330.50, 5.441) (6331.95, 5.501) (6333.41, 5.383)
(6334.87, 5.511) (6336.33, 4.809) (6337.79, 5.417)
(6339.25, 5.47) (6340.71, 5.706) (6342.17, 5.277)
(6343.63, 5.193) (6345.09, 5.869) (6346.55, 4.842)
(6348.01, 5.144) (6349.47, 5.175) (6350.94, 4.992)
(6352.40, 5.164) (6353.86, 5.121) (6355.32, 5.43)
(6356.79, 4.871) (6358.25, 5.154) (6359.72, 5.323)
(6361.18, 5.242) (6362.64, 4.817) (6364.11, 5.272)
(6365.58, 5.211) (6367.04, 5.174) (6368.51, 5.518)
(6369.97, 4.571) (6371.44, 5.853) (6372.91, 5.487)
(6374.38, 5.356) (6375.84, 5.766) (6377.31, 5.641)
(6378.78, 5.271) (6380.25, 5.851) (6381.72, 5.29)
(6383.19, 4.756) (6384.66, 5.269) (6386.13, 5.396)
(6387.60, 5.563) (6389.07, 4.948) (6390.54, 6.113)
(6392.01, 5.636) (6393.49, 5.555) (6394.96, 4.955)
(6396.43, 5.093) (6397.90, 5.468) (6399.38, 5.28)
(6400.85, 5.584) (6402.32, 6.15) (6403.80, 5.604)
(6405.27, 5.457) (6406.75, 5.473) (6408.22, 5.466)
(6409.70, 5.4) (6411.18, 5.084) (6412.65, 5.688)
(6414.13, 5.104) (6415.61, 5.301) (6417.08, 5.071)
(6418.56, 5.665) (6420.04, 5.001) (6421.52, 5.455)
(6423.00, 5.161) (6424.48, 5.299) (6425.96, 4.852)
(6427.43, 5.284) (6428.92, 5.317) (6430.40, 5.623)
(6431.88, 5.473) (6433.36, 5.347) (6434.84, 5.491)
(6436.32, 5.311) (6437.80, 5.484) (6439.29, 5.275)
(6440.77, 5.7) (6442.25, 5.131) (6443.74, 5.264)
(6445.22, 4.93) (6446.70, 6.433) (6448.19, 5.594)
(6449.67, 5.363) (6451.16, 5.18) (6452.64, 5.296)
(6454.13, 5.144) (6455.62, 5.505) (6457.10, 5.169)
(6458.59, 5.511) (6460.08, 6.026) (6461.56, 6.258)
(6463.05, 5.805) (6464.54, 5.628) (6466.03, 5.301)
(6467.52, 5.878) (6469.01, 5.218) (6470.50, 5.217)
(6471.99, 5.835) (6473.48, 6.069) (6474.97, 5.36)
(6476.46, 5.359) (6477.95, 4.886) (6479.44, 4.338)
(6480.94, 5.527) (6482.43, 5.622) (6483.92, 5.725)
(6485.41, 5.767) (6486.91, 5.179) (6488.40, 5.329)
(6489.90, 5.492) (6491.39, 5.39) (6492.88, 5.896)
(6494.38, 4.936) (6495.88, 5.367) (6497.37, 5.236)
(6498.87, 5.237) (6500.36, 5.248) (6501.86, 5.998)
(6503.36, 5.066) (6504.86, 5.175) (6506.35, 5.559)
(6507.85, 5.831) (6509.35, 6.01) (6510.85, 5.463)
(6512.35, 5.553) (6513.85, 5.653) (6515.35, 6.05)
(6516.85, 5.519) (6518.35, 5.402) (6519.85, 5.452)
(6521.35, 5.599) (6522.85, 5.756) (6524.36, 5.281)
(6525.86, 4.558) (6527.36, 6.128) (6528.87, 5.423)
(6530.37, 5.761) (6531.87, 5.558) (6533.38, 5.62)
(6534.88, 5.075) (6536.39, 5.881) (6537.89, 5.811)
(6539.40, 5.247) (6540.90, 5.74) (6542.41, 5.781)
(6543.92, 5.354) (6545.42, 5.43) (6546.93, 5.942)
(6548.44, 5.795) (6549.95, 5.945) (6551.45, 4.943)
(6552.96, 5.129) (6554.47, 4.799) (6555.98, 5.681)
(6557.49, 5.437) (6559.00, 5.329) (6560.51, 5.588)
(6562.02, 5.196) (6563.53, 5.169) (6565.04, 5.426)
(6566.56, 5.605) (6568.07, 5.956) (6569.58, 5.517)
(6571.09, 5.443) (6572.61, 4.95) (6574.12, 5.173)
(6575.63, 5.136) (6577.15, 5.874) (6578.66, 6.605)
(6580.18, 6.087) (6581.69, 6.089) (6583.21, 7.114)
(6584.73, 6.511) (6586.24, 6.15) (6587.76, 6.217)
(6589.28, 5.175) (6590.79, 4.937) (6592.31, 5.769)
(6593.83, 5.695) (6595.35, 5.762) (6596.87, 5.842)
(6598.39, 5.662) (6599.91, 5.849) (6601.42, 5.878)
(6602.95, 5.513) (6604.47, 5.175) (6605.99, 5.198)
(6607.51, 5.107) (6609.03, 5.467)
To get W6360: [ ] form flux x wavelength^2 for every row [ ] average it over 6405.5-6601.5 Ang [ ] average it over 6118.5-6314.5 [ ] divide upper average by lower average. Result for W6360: 1.16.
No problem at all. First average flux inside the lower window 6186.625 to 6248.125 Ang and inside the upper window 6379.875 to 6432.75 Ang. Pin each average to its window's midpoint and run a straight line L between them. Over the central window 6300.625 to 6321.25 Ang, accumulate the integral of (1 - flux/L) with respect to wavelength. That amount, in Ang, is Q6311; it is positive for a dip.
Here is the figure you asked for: 0.1 Ang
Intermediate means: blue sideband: 5.11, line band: 5.23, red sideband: 5.38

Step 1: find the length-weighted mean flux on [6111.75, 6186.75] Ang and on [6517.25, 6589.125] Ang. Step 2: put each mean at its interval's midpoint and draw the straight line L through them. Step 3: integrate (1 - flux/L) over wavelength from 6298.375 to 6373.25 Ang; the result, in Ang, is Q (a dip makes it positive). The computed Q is 2.87 Ang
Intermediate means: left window 5.31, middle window 5.24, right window 5.61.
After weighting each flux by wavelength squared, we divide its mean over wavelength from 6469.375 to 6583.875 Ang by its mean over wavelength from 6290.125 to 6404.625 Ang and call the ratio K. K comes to 1.10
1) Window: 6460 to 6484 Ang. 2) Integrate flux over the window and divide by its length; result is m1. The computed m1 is 5.51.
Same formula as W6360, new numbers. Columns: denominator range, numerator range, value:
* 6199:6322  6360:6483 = 1.10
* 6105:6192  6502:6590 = 1.19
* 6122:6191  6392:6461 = 1.11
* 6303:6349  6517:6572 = 1.12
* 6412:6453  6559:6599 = 1.11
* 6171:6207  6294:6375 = 1.04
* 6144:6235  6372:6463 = 1.12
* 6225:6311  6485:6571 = 1.16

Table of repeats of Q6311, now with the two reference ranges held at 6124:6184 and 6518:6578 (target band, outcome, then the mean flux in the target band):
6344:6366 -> 0.9 Ang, 5.17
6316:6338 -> 0.9 Ang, 5.16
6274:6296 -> 0.1 Ang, 5.34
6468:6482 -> 0.3 Ang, 5.33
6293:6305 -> 0.2 Ang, 5.28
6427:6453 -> 0.0 Ang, 5.42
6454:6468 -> -0.5 Ang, 5.64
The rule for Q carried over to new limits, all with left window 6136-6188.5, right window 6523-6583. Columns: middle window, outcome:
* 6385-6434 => 0.70 Ang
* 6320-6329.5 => 0.66 Ang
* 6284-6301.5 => 0.27 Ang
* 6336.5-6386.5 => 1.44 Ang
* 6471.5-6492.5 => 0.31 Ang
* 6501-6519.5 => -0.28 Ang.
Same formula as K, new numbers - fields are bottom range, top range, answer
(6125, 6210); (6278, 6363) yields 1.04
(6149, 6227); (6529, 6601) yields 1.21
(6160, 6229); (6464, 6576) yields 1.17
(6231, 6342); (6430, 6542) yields 1.13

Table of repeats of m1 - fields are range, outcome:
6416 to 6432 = 5.28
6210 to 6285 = 5.1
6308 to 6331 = 5.14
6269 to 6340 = 5.28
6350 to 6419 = 5.35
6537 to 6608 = 5.61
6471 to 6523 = 5.48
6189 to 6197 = 5.04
